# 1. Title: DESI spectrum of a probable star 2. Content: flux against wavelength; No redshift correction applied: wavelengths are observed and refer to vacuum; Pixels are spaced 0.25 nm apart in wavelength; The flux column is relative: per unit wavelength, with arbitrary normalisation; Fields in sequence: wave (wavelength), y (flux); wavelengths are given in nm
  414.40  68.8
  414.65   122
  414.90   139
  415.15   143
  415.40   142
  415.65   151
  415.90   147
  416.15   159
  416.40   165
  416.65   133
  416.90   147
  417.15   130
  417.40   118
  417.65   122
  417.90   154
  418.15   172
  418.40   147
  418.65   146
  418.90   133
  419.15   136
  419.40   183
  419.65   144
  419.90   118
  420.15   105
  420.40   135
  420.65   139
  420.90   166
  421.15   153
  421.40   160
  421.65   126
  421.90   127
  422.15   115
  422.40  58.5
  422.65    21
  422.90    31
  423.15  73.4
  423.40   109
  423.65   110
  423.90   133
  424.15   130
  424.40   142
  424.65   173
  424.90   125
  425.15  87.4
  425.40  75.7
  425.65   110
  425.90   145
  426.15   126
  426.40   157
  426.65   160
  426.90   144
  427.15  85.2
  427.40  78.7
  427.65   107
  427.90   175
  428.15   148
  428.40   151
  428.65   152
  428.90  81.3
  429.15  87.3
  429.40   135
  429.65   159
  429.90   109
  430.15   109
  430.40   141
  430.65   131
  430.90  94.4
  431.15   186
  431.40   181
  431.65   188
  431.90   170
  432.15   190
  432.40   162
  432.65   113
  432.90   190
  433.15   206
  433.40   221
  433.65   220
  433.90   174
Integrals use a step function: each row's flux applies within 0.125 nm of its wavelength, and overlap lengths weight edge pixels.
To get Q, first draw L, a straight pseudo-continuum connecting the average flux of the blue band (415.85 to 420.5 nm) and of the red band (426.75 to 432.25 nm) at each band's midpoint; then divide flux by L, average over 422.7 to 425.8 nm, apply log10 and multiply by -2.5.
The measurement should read 0.288 mag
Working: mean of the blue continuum 142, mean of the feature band 106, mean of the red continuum 136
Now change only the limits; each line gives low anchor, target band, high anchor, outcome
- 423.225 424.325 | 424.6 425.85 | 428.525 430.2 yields 0.06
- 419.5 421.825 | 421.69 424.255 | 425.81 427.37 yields 0.43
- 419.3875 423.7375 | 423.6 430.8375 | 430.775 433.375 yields 0.13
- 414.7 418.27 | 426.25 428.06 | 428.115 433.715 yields 0.16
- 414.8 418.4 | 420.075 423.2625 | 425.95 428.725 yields 0.28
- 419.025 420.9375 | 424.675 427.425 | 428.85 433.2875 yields 0.19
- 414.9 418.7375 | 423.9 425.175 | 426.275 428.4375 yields 0.01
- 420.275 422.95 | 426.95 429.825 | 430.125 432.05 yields 0.15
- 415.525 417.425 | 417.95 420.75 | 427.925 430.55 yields 0.00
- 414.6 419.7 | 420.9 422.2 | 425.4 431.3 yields -0.02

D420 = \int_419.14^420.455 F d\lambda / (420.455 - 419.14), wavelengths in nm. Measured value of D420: 137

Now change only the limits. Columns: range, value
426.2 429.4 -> 127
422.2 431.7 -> 121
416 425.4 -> 127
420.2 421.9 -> 143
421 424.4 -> 105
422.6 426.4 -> 109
